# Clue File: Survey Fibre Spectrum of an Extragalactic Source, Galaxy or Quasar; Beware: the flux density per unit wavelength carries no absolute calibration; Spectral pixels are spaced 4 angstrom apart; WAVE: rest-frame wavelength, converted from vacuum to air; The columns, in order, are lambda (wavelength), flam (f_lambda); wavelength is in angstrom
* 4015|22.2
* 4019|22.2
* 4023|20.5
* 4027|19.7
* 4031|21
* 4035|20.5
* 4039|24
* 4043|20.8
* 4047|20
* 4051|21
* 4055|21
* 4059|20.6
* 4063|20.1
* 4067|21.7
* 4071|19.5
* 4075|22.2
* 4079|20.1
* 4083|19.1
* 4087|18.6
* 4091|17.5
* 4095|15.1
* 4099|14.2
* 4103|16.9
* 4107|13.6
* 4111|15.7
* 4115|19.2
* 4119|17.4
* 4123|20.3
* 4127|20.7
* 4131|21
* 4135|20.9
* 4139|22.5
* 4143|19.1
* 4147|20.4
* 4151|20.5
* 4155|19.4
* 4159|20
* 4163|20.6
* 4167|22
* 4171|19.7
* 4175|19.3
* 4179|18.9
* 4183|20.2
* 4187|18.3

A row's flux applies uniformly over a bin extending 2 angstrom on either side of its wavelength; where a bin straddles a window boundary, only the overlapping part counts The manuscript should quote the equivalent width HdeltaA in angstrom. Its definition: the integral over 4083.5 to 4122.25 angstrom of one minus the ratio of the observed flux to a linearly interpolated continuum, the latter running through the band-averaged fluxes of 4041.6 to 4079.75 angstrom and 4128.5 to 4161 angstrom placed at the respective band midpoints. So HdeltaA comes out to 7.3 angstrom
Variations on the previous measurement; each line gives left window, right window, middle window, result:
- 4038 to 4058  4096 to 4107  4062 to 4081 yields -2.3 angstrom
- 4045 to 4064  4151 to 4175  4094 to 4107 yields 3.4 angstrom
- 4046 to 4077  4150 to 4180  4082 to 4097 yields 2.3 angstrom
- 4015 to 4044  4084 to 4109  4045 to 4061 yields -1.0 angstrom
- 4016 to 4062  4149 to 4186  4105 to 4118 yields 2.7 angstrom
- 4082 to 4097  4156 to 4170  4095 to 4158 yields 1.5 angstrom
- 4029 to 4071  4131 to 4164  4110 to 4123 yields 1.6 angstrom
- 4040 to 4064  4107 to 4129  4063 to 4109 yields 3.2 angstrom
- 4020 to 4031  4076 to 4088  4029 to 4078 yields -2.5 angstrom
